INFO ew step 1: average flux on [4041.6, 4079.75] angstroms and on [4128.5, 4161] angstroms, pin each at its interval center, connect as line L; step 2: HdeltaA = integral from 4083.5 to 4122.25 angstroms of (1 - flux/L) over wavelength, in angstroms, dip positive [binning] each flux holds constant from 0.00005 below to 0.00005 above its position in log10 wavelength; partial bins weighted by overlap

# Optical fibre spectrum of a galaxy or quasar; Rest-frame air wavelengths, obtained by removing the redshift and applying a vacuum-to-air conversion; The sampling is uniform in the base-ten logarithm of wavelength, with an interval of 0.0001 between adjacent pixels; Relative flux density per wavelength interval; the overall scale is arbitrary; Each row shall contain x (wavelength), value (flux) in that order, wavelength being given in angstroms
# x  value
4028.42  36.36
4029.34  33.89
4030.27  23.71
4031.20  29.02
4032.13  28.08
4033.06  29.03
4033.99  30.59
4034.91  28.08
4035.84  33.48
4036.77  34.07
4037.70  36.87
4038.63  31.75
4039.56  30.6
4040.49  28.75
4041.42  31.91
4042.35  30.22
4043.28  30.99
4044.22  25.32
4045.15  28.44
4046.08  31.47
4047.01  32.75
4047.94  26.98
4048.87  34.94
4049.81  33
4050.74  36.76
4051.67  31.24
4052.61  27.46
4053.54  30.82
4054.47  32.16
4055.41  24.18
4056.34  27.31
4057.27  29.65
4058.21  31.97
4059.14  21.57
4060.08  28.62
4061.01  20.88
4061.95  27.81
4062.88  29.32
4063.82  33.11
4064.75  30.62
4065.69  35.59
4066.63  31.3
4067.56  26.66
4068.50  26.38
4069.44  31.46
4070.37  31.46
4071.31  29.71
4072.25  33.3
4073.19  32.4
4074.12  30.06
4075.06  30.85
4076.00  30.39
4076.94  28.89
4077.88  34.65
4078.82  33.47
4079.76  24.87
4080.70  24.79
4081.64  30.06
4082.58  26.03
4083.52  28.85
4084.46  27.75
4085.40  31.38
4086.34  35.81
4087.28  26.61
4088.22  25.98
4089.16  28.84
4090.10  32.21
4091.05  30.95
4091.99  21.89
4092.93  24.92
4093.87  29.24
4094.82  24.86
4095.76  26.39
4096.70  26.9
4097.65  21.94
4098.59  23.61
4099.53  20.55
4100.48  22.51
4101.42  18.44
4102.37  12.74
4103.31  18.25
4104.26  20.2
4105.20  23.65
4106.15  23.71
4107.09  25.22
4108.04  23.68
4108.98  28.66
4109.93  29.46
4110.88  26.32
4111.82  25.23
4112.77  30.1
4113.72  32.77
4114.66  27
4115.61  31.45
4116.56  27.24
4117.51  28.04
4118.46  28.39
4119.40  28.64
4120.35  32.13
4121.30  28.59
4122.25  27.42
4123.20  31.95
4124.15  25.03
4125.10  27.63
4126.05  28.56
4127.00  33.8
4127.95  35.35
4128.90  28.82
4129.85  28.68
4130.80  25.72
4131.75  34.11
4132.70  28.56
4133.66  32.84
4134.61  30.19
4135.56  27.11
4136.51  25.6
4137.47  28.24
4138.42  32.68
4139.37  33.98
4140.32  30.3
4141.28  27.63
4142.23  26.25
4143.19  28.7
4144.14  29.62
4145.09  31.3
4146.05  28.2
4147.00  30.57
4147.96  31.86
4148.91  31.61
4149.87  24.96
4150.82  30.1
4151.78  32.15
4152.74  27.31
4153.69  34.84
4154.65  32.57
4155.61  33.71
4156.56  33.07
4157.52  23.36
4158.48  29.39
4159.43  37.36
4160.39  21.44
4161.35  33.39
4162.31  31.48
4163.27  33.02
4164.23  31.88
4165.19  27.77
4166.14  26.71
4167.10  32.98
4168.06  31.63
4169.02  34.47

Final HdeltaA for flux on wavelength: 4.63 angstroms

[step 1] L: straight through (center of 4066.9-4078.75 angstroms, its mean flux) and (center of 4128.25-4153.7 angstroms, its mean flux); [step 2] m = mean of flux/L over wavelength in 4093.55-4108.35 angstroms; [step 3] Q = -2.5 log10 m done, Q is 0.32 mag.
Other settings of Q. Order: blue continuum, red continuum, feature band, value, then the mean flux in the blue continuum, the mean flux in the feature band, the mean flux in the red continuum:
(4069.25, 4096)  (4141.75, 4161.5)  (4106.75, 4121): 0.05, 29.2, 28.3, 30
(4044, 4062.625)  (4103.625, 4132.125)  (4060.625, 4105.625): 0.05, 29.2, 27.5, 28.2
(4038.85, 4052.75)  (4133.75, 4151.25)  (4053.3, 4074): 0.04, 30.8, 29.4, 29.5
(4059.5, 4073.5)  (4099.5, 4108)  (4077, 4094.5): -0.15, 29.8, 28.8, 20.7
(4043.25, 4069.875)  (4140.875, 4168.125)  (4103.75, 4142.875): 0.05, 29.6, 28.6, 30.2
